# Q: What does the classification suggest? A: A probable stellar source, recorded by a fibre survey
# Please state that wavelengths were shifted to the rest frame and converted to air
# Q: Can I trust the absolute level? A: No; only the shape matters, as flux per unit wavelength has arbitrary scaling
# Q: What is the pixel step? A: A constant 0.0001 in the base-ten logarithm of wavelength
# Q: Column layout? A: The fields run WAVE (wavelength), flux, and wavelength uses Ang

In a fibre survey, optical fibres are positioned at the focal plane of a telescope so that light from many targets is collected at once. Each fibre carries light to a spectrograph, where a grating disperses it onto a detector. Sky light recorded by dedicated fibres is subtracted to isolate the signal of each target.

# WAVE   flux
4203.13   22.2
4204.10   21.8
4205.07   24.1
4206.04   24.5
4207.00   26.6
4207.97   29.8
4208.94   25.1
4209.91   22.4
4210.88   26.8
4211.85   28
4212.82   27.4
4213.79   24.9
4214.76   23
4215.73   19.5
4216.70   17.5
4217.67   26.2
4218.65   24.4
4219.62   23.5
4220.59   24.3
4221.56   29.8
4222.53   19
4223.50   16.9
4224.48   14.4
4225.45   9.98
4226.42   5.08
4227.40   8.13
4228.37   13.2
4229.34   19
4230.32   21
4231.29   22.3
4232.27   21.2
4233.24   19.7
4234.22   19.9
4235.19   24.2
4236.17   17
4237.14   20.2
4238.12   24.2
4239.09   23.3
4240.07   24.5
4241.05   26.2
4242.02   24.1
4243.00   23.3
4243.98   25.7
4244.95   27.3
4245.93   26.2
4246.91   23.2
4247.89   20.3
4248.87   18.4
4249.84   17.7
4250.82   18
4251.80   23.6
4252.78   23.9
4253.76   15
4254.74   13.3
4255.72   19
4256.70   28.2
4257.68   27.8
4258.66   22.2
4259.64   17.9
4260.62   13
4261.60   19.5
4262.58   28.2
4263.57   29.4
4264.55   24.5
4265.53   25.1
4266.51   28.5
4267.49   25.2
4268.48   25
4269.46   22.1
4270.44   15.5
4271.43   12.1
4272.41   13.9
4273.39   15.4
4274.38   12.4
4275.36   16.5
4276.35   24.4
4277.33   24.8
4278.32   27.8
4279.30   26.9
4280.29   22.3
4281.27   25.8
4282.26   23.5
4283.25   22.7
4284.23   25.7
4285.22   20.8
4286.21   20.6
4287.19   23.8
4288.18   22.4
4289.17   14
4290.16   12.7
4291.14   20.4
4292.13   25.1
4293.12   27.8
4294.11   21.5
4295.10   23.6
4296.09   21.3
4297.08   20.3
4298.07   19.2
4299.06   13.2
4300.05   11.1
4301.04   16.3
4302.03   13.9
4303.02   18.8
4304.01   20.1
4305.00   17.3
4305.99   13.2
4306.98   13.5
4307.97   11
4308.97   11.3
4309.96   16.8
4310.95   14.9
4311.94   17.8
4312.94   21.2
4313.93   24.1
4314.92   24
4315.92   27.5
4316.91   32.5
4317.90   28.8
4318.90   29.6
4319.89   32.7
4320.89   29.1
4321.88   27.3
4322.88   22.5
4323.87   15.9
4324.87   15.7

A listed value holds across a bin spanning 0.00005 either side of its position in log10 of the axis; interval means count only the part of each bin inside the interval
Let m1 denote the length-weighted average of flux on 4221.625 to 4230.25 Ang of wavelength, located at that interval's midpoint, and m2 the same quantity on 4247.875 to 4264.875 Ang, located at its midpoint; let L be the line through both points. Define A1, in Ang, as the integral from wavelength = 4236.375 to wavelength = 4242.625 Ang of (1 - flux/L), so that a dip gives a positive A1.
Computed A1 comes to -2.17 Ang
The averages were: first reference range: 14.4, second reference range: 21.1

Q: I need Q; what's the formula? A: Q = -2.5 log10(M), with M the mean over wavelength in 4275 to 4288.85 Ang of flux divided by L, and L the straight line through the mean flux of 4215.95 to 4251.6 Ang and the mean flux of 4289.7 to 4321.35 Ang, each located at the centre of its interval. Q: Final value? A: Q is -0.15 mag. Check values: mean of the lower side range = 20.6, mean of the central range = 23.4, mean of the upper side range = 20.3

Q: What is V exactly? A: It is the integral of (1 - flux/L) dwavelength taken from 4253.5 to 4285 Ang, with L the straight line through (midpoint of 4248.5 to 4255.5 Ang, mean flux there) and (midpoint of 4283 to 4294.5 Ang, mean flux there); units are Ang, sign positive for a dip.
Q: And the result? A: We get -2.84 Ang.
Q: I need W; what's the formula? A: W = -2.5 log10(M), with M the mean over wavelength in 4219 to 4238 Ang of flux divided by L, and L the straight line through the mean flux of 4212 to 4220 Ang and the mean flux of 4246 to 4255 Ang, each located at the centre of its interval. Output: 0.192 mag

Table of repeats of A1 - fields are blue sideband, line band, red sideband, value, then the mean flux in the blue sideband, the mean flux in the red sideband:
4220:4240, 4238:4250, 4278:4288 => -2.05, 18.8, 23.9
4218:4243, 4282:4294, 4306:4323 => 0.00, 19.9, 22.4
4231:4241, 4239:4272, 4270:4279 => -3.64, 21.8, 18.3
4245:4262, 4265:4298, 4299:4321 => -1.98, 20.6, 19.9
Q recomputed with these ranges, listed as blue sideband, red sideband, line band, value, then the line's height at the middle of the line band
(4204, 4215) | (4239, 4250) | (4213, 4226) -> 0.18 mag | 25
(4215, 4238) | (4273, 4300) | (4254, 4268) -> -0.13 mag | 20.3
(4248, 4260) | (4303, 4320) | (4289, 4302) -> 0.09 mag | 20.6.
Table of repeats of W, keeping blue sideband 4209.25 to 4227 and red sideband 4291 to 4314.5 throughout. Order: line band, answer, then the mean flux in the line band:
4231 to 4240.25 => -0.05 mag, 21.5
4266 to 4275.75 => 0.03 mag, 18.7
